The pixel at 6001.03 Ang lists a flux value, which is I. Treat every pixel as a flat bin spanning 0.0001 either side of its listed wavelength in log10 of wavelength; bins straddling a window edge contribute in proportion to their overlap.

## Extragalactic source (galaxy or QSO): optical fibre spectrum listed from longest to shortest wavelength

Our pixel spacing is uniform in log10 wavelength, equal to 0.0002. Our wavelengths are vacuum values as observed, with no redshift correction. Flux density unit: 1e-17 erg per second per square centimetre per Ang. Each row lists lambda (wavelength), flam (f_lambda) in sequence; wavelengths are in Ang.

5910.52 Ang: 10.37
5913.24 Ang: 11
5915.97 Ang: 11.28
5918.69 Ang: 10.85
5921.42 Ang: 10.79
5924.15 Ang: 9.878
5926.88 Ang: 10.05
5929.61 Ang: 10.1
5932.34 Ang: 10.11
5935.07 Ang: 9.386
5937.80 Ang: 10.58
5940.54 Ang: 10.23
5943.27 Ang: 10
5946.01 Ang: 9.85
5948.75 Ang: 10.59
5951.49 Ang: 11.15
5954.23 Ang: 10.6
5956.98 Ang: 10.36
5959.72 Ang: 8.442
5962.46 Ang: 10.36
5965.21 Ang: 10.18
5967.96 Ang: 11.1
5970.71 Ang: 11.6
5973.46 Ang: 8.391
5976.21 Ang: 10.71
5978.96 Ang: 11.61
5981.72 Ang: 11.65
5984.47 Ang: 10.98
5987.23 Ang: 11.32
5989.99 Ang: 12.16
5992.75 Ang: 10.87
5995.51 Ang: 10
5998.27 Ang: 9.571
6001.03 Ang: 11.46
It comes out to 11.46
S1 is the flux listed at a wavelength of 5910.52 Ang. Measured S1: 10.37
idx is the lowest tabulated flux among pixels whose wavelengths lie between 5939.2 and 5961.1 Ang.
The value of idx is 8.442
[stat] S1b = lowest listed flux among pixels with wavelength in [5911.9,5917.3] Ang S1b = 11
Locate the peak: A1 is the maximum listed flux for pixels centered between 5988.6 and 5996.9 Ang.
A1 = 12.16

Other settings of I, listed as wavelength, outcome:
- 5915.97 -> 11.28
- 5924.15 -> 9.878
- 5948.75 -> 10.59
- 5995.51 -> 10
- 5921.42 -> 10.79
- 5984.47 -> 10.98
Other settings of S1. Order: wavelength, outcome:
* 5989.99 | 12.16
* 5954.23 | 10.6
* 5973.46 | 8.391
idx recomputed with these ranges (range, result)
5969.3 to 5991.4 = 8.391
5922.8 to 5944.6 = 9.386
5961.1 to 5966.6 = 10.18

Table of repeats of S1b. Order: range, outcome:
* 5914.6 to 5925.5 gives 9.878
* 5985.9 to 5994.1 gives 10.87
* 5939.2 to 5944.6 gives 10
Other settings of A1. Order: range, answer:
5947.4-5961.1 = 11.15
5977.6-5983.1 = 11.65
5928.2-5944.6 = 10.58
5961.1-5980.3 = 11.61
